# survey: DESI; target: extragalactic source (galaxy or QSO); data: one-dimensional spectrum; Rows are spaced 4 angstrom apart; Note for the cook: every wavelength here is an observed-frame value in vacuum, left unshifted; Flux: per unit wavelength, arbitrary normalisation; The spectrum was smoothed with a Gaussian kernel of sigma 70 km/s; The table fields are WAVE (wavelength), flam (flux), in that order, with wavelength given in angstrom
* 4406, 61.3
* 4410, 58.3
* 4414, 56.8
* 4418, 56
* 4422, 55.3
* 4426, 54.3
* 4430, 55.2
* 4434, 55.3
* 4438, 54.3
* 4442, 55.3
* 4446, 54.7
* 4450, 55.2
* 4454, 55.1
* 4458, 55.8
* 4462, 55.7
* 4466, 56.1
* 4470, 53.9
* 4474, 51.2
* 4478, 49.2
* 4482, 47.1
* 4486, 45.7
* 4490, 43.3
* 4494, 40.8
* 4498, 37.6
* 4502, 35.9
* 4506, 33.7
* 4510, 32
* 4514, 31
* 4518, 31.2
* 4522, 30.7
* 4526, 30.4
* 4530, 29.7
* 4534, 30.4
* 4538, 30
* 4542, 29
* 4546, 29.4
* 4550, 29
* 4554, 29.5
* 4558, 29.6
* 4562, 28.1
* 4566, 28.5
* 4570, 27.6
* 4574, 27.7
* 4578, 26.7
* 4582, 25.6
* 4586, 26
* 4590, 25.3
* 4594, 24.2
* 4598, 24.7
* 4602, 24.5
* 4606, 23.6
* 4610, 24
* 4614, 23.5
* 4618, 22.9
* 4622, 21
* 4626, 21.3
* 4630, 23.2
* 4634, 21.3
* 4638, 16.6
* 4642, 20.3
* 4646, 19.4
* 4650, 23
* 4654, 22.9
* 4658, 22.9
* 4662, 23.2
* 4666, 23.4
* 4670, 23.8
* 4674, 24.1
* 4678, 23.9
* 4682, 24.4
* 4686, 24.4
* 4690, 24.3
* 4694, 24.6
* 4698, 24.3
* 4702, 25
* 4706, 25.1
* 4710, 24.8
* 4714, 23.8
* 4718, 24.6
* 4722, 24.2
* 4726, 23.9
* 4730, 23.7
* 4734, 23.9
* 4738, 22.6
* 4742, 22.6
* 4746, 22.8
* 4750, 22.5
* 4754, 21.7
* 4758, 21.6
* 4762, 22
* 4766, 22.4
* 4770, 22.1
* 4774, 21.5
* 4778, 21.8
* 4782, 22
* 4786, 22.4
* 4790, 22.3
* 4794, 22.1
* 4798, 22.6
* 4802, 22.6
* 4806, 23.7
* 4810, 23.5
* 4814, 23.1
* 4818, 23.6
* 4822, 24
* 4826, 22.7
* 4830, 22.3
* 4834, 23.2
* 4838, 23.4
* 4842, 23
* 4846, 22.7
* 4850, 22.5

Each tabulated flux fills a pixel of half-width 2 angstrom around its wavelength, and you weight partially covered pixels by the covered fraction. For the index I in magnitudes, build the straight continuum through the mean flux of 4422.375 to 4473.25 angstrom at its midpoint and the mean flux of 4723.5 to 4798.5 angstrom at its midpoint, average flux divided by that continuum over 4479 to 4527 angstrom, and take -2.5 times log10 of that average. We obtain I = 0.31 mag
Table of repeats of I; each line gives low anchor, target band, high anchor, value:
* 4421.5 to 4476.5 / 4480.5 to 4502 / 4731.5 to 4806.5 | 0.197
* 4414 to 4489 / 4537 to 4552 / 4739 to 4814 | 0.457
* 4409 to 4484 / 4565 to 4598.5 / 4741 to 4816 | 0.494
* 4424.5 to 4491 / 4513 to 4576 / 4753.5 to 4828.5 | 0.460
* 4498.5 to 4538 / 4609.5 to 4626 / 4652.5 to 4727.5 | 0.209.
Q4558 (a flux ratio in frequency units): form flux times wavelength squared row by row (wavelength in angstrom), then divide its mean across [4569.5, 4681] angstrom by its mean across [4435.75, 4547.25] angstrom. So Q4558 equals 0.59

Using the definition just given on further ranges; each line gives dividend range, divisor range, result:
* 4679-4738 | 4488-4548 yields 0.80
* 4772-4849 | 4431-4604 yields 0.69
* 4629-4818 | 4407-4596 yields 0.63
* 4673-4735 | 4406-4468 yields 0.49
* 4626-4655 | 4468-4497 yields 0.48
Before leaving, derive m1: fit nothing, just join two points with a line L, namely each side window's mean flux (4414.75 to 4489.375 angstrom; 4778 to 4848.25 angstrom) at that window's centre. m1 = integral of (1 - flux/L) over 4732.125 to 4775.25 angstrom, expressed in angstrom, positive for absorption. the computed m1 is 8.6 angstrom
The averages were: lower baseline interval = 53.5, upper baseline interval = 22.9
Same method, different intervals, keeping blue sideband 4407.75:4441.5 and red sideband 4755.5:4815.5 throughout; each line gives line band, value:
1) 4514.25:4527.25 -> 4.45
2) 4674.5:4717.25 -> 8.59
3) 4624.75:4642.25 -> 7.64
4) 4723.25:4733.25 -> 1.38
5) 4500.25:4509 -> 2.51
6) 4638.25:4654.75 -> 6.75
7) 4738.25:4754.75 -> 2.22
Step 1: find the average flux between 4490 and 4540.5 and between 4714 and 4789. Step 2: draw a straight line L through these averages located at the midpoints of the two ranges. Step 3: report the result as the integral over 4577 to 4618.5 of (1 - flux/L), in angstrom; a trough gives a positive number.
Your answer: 6.9 angstrom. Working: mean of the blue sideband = 33.2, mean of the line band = 24.6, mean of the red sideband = 22.7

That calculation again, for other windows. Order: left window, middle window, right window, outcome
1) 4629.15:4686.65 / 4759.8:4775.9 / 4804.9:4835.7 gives 0.68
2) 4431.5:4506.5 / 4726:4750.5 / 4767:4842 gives 4.29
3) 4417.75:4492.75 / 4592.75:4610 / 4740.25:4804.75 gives 6.47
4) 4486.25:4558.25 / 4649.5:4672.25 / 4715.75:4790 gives 2.97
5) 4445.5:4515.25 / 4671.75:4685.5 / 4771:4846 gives 3.39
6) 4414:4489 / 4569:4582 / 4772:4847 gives 4.81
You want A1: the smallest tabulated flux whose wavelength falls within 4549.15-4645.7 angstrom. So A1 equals 16.6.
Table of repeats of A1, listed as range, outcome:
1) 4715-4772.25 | 21.6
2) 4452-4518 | 31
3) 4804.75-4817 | 23.1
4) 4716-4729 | 23.9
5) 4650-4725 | 22.9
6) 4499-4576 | 27.6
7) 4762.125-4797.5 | 21.5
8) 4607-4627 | 21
